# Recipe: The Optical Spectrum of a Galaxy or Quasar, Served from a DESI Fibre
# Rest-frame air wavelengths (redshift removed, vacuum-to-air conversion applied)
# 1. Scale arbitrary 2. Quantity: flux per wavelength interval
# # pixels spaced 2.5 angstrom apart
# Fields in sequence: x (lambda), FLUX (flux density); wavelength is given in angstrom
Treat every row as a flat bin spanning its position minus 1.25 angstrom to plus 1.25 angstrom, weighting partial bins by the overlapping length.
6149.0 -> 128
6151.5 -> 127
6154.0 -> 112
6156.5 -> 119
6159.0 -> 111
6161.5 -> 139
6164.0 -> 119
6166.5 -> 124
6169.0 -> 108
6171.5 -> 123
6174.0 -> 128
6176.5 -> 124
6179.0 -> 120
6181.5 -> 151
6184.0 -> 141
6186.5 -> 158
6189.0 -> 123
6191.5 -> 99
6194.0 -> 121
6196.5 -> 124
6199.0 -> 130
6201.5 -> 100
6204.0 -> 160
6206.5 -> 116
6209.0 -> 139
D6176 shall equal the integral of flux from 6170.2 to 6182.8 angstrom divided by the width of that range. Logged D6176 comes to 129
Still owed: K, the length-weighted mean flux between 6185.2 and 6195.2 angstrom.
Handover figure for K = 125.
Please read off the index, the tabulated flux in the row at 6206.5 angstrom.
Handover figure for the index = 116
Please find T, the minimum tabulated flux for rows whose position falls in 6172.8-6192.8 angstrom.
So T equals 99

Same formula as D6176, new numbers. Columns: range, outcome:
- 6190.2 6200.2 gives 118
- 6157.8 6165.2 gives 123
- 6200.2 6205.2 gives 130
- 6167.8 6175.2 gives 120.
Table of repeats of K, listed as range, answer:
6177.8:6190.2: 139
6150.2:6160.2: 117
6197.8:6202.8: 115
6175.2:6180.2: 122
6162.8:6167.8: 121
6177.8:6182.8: 136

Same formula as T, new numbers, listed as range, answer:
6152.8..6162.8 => 111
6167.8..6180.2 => 108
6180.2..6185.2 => 141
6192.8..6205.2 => 100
